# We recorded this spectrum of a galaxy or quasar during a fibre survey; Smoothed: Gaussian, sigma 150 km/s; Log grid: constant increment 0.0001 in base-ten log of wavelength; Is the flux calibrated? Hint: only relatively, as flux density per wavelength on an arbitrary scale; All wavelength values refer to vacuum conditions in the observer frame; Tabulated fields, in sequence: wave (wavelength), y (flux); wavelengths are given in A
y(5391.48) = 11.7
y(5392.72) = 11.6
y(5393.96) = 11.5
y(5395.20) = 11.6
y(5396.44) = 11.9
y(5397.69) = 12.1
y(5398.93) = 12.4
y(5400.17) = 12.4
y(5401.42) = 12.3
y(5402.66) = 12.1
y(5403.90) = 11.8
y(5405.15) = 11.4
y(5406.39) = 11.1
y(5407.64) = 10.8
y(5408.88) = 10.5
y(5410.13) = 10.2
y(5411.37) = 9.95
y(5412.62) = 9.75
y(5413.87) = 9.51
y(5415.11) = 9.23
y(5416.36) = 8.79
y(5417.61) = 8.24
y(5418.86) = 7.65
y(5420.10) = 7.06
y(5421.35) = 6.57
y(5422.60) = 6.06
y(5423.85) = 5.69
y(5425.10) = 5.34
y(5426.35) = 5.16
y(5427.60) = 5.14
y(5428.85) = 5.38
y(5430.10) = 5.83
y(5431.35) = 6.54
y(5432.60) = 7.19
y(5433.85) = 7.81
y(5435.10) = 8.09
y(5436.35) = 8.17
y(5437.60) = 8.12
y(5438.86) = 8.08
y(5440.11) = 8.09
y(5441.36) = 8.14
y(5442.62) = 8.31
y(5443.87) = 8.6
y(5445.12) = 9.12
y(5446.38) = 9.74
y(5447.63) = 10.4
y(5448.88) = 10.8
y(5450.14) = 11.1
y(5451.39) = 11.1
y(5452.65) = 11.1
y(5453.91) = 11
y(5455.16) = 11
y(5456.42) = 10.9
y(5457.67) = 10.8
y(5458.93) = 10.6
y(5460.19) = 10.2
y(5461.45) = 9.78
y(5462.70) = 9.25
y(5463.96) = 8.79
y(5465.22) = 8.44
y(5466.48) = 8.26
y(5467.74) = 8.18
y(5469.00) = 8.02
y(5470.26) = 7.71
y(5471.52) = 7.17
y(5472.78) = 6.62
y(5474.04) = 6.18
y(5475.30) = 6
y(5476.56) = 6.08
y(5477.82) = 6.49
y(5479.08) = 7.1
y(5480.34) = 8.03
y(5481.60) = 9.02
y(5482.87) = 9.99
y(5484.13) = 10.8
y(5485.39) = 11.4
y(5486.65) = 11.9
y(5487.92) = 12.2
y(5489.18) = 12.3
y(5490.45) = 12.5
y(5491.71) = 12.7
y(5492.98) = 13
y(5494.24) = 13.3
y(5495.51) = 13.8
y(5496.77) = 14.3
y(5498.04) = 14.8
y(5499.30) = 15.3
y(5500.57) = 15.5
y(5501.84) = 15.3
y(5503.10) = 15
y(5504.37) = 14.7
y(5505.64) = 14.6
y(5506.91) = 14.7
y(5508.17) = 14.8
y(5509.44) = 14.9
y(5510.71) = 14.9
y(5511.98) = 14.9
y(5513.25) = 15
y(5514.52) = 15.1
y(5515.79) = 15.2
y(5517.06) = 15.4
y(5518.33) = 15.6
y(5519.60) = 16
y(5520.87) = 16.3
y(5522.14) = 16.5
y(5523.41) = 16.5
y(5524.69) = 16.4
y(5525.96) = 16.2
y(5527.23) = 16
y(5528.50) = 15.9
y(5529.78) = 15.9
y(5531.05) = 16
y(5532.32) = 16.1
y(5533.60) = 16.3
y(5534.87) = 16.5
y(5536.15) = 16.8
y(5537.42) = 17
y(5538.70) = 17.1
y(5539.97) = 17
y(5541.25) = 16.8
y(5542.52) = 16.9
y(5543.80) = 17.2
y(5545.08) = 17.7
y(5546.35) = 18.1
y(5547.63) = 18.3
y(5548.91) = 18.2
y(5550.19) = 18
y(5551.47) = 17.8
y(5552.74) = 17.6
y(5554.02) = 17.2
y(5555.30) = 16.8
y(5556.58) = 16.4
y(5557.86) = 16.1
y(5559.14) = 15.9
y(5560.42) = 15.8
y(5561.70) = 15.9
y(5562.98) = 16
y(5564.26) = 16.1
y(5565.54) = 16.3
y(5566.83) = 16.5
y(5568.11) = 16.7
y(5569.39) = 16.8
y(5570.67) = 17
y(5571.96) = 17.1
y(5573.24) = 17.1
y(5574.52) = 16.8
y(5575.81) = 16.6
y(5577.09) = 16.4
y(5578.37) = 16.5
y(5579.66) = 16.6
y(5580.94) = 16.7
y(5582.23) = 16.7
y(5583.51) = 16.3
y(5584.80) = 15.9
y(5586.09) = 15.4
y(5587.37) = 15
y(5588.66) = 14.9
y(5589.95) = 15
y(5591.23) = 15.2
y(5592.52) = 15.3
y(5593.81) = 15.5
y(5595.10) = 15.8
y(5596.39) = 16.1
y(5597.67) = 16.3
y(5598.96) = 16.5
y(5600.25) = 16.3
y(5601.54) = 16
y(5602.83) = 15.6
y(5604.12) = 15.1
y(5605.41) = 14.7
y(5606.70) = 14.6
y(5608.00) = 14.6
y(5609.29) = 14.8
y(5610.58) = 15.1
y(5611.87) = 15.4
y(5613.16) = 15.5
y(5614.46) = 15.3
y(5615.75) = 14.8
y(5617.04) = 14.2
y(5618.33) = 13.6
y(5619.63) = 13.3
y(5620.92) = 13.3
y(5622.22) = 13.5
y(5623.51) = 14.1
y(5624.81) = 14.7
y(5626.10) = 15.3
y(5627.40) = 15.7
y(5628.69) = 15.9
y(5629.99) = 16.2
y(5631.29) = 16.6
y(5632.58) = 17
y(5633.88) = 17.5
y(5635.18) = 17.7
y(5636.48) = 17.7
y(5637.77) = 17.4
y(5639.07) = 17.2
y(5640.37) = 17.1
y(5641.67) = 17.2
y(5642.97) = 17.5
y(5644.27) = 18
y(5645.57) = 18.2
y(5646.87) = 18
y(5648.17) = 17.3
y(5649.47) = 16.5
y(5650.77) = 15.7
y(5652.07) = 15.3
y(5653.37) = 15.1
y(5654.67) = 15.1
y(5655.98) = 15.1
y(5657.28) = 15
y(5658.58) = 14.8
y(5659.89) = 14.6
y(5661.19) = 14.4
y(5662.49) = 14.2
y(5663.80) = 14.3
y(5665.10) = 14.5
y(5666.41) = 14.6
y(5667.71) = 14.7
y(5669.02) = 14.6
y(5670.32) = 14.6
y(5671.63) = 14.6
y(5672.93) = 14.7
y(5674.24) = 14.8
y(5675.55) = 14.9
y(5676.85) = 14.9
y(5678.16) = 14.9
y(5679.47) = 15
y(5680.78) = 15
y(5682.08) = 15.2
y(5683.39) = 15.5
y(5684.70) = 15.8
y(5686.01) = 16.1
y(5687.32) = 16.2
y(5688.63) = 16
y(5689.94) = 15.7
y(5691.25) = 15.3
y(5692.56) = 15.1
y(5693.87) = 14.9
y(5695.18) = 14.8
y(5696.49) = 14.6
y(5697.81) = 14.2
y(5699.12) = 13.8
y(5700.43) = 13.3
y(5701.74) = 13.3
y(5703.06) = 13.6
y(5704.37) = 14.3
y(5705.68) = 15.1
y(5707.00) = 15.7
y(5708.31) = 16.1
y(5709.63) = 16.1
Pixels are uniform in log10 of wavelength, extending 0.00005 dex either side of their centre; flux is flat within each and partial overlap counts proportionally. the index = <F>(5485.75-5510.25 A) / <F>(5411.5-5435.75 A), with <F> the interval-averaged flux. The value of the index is 1.95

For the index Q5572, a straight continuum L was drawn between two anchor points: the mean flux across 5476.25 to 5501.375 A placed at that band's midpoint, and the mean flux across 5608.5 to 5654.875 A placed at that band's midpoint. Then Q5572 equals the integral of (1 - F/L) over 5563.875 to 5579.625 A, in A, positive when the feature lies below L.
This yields -2.8 A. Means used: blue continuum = 11.6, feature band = 16.7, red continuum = 15.9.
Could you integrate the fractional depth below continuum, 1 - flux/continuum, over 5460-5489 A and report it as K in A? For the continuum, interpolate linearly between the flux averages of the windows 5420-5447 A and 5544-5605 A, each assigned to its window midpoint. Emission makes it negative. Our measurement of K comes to 3.69 A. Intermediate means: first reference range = 7.19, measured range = 8.63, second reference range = 16.4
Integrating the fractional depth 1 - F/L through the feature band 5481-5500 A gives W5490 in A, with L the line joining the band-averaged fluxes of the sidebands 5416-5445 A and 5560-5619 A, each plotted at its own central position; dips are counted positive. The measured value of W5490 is -3.8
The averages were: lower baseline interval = 7.15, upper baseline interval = 15.8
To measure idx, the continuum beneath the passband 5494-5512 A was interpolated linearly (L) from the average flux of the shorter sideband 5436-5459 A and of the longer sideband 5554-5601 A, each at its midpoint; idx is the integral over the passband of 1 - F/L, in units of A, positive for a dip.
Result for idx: -3.2 A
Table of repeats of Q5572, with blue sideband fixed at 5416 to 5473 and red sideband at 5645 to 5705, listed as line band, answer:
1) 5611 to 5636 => -3.1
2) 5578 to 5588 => -3.0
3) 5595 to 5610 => -3.0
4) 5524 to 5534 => -4.9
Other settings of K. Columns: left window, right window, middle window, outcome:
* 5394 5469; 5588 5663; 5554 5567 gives -2.6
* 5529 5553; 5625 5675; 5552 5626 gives 3.9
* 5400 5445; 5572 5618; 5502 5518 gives -3.8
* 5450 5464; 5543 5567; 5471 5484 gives 4.9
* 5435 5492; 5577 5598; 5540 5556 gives -4.4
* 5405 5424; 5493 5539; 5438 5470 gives 5.3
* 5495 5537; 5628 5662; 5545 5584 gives -2.4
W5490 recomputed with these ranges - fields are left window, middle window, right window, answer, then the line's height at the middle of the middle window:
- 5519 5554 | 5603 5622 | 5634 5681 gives 1.8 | 16.1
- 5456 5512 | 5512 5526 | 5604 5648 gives -4.0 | 12.3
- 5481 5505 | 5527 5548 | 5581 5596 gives -3.8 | 14.2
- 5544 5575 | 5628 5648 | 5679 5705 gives -2.0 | 15.7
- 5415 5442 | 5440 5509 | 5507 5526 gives 4.7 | 11.5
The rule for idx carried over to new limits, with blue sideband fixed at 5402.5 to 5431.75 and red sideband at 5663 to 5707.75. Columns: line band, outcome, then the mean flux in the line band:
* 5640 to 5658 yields -3.3 A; 16.5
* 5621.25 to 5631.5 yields -1.3 A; 15.1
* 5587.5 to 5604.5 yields -4.0 A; 15.7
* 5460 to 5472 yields 1.2 A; 8.54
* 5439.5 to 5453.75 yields -1.1 A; 9.73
